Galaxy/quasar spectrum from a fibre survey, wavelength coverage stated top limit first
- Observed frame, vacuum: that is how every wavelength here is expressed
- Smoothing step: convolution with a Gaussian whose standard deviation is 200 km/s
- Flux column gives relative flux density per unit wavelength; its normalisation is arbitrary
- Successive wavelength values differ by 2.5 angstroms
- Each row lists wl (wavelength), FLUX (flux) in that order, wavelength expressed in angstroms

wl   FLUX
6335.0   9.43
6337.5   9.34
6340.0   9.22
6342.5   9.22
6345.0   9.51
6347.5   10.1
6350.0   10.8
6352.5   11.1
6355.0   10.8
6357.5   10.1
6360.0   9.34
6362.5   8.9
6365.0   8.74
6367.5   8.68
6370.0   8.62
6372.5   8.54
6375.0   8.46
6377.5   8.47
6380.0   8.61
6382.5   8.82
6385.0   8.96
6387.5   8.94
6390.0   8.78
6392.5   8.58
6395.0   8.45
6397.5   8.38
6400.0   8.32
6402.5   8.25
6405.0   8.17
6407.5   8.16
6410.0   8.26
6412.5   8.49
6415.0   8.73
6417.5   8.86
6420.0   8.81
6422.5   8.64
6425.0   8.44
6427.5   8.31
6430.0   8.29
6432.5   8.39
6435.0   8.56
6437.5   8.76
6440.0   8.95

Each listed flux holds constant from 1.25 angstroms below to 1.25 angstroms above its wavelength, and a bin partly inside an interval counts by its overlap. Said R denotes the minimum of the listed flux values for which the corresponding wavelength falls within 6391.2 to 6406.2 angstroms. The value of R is 8.17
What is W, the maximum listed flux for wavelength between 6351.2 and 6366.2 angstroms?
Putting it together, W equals 11.1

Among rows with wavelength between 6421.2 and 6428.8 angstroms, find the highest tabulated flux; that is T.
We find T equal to 8.64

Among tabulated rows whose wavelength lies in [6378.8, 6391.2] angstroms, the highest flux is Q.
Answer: 8.96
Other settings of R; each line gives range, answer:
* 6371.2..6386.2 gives 8.46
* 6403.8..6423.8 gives 8.16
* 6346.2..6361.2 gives 9.34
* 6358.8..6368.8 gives 8.68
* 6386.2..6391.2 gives 8.78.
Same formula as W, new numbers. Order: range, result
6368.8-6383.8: 8.82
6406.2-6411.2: 8.26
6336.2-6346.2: 9.51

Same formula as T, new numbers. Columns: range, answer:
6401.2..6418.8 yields 8.86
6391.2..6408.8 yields 8.58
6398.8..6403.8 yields 8.32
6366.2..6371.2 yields 8.68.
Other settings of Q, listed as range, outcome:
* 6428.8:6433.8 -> 8.39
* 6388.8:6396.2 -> 8.78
